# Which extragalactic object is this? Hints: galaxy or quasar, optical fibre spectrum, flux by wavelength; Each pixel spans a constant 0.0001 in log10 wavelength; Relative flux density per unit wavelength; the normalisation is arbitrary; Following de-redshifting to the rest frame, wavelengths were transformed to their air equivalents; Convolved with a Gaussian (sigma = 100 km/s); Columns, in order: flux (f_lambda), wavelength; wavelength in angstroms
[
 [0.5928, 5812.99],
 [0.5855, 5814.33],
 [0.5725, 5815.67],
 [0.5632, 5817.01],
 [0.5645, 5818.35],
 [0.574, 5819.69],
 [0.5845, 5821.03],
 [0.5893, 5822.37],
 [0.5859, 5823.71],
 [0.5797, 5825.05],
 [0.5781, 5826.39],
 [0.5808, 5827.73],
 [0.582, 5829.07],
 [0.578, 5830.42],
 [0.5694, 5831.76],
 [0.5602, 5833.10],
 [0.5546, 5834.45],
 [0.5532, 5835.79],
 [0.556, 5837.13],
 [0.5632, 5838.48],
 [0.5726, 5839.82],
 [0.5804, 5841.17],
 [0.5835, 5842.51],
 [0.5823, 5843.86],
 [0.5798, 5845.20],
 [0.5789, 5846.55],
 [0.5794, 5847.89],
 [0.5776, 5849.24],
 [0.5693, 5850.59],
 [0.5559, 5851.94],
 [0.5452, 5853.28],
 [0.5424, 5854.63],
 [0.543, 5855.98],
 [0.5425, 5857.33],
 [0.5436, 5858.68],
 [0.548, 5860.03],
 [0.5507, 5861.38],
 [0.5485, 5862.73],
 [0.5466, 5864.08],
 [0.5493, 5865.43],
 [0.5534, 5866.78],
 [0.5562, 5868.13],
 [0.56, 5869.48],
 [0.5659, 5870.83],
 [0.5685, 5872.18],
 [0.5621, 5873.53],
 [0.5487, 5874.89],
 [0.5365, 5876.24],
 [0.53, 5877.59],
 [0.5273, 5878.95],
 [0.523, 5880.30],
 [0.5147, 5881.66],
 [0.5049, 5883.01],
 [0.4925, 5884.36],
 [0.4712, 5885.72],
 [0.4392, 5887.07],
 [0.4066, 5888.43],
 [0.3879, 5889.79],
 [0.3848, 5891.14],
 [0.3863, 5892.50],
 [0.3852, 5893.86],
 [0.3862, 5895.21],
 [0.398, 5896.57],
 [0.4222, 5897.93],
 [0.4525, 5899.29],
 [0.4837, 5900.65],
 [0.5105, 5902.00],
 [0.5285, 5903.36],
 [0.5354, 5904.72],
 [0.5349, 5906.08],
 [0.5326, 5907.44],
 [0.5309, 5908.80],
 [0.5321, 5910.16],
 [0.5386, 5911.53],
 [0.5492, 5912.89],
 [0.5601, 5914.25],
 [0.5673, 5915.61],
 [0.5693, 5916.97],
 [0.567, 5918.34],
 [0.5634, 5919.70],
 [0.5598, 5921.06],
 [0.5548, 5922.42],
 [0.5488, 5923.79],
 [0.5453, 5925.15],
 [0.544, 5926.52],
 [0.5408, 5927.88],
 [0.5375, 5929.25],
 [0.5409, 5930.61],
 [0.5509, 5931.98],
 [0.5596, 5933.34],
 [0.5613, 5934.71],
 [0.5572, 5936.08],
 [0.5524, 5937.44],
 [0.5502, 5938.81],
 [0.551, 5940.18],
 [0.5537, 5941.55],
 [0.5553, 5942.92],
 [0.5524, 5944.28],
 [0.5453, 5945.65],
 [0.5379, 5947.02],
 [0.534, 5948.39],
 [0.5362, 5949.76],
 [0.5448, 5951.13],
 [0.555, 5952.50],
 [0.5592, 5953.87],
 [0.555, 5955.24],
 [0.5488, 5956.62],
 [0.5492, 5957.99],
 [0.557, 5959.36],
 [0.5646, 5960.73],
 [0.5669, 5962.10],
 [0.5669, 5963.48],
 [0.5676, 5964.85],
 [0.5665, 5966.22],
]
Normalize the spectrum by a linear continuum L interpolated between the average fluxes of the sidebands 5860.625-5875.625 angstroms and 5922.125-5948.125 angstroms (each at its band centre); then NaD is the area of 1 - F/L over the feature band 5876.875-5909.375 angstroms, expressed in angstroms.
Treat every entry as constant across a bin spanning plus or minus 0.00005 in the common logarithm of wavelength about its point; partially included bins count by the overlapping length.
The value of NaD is 4.9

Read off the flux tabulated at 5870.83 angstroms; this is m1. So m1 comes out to 0.5659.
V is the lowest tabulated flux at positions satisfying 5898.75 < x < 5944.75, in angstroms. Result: 0.4525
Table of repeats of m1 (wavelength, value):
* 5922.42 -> 0.5548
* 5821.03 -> 0.5845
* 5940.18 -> 0.551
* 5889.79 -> 0.3879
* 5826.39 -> 0.5781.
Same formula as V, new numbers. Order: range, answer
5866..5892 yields 0.3848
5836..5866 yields 0.5424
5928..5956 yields 0.534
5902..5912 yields 0.5105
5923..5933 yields 0.5375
